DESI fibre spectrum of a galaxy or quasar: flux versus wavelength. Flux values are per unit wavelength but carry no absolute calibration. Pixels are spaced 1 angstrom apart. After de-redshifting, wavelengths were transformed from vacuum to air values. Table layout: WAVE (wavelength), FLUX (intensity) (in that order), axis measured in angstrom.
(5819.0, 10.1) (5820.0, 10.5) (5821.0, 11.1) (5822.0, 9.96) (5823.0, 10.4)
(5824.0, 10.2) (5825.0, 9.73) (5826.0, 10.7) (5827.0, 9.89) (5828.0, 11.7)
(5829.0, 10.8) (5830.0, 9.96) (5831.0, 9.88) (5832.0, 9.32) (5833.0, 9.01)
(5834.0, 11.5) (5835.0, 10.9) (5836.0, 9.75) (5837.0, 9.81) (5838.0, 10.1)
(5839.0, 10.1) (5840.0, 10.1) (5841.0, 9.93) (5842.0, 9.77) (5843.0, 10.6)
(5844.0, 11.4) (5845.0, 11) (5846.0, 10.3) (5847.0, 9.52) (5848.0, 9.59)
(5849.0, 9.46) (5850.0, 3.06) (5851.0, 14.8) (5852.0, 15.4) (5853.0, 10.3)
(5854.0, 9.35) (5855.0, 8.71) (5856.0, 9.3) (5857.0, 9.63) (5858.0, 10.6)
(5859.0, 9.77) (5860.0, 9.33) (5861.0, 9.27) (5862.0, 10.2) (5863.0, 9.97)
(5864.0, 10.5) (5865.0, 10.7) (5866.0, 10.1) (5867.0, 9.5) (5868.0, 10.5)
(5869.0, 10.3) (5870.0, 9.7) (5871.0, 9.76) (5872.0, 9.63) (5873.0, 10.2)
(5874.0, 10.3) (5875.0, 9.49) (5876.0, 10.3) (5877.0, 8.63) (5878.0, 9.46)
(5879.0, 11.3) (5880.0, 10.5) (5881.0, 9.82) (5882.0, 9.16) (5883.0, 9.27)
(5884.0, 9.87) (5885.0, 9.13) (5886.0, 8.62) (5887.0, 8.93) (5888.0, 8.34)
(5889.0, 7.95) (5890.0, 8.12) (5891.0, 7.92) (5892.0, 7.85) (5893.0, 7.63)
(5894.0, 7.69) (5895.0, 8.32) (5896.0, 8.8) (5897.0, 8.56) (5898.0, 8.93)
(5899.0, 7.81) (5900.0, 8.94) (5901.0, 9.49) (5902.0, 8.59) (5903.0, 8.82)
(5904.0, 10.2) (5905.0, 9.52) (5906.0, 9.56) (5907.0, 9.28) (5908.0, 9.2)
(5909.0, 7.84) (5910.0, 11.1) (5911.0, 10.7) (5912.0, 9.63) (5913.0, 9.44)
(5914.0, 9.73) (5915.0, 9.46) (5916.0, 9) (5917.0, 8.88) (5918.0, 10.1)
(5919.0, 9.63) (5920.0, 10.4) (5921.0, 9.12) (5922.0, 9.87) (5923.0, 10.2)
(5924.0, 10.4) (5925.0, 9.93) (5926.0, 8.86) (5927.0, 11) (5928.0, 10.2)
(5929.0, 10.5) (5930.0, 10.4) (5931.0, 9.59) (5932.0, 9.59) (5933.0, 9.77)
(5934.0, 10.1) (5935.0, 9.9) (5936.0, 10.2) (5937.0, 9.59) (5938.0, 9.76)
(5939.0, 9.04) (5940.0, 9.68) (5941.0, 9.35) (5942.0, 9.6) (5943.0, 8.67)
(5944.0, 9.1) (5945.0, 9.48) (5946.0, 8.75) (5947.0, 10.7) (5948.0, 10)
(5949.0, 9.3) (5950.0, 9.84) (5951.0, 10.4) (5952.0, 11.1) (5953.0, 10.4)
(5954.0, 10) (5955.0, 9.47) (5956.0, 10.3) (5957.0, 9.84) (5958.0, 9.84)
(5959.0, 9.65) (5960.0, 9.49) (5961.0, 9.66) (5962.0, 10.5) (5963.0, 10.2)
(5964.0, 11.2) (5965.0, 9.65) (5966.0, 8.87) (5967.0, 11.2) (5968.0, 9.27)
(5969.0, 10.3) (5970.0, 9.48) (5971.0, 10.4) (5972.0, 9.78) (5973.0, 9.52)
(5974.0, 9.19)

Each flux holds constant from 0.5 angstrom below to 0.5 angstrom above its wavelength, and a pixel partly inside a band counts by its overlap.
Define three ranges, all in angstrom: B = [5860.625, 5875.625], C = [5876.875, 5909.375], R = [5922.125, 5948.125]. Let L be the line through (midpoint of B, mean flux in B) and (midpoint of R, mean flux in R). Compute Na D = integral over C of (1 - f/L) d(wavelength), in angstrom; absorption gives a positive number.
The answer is 3.3 angstrom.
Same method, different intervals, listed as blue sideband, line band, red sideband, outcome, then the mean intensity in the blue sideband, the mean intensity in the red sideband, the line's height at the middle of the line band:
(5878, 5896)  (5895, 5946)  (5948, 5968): -0.6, 8.86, 10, 9.41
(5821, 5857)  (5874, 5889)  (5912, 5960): 0.8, 10.2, 9.79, 10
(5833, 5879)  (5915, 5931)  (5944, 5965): 0.2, 10.1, 9.98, 10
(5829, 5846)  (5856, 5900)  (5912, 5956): 3.0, 10.2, 9.78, 10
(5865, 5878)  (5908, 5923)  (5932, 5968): 0.3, 9.88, 9.83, 9.86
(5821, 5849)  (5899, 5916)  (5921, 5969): 1.0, 10.2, 9.88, 9.99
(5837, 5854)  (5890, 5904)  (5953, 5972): 2.3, 10.3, 9.97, 10.2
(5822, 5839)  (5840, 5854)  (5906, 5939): -0.3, 10.2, 9.78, 10.1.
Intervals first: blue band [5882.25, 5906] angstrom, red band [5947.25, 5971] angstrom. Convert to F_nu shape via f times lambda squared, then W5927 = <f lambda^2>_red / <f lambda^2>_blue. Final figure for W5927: 1.2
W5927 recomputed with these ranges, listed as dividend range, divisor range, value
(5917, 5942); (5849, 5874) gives 1.01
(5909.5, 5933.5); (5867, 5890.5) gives 1.05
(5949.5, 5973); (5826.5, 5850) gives 1.04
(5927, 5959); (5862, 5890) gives 1.04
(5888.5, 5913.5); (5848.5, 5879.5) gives 0.90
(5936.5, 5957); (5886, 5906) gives 1.15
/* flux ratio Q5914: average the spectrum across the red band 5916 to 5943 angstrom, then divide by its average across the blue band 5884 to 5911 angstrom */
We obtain 1.1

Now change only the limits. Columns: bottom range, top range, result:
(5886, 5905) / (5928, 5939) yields 1.16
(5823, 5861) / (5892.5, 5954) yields 0.94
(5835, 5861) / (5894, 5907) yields 0.89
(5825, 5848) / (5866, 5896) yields 0.90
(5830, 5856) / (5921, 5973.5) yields 0.98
